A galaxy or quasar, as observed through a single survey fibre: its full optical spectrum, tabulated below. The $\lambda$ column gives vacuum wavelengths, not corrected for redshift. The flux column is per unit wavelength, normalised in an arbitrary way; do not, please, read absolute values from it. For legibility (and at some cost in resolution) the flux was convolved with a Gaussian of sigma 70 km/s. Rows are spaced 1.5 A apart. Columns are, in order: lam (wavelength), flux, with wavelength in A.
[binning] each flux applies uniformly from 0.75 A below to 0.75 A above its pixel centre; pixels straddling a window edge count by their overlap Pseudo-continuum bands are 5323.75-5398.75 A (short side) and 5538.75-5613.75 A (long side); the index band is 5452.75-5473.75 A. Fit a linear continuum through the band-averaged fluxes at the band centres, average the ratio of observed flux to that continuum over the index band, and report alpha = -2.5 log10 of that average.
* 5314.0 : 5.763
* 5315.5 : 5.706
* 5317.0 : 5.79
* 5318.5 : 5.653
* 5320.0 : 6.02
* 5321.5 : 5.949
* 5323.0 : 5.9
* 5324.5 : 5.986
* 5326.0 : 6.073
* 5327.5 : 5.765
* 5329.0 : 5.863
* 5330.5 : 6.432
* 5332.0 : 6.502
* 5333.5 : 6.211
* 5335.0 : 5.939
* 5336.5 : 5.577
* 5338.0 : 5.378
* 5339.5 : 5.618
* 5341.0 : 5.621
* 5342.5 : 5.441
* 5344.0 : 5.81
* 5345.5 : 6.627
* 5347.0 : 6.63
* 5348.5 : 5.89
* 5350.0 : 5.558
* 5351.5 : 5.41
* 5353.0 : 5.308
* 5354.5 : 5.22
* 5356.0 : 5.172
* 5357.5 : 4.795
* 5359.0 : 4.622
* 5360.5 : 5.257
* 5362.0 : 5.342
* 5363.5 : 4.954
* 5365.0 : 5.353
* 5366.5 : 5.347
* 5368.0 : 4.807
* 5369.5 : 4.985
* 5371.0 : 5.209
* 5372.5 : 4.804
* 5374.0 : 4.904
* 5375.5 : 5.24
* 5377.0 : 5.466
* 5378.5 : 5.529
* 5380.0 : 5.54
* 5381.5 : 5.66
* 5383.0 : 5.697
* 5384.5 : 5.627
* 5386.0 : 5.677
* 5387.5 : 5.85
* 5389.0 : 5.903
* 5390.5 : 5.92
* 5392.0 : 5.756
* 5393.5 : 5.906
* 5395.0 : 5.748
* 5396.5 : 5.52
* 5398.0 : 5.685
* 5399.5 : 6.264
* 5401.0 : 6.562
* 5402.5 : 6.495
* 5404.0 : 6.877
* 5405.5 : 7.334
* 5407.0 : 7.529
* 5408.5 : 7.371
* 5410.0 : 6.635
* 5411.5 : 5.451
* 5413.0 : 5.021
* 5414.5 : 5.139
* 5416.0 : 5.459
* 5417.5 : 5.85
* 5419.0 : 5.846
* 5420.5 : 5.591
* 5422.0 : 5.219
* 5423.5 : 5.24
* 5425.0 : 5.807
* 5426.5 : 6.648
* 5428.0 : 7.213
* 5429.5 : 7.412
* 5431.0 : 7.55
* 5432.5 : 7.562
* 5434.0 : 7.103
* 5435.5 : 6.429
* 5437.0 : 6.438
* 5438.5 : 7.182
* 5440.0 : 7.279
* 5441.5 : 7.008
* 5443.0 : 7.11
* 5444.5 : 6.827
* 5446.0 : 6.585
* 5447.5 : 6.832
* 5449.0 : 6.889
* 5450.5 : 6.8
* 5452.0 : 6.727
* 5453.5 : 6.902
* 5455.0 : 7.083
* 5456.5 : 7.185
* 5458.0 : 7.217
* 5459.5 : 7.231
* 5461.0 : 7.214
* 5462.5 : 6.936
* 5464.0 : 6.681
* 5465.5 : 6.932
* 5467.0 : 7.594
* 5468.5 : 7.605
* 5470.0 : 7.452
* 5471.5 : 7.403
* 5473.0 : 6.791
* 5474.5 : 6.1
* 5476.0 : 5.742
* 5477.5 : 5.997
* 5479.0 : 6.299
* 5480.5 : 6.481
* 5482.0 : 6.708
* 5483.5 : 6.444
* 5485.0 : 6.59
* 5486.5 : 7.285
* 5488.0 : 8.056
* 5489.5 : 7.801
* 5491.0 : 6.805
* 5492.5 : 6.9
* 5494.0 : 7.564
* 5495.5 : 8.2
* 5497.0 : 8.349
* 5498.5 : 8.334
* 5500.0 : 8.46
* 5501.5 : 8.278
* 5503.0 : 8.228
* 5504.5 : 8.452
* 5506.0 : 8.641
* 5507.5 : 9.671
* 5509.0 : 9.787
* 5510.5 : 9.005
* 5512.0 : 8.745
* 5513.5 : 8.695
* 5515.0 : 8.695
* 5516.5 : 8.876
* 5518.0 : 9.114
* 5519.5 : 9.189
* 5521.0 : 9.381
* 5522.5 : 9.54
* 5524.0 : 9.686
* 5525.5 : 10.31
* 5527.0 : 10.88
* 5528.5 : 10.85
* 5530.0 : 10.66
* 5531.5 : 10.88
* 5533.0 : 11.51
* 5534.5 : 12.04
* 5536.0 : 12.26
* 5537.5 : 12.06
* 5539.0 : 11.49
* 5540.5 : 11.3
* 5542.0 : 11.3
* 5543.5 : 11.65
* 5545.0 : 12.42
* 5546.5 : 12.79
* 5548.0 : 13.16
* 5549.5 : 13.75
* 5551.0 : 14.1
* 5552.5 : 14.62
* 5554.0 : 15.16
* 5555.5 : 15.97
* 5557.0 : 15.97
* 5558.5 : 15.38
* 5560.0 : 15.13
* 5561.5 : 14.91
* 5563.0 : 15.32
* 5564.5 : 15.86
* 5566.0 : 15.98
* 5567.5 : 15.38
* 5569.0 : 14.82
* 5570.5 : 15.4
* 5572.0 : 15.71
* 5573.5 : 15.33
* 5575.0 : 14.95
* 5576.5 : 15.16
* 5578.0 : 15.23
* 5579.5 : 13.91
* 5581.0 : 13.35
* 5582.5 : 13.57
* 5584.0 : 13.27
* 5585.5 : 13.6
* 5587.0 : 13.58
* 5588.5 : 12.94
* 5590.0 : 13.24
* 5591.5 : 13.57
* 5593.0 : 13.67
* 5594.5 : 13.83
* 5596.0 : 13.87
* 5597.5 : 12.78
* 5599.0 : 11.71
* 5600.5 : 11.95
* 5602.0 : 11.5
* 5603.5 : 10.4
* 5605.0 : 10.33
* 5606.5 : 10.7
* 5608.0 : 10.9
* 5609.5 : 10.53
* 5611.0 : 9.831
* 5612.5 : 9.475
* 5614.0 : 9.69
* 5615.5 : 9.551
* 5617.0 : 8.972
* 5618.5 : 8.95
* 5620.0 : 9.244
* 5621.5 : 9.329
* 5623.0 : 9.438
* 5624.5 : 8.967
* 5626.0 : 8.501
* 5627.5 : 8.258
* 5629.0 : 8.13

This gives 0.28 mag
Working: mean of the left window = 5.58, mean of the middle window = 7.16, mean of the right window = 13.4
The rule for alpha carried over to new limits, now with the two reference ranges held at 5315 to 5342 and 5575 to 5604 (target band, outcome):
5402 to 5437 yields 0.31 mag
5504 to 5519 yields 0.23 mag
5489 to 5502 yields 0.33 mag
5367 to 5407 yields 0.30 mag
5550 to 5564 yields -0.22 mag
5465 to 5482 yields 0.42 mag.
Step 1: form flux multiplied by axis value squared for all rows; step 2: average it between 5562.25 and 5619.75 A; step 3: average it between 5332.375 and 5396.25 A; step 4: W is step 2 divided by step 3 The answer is 2.53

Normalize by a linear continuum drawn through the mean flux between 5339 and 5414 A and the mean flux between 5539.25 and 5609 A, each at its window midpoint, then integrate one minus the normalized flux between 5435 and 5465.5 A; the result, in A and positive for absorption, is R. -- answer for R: 6.1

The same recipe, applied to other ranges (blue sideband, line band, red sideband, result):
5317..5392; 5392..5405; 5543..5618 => 1.77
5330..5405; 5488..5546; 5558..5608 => 8.79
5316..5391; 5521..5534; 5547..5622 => 0.89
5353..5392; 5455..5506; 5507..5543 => 8.96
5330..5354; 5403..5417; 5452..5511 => 0.66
